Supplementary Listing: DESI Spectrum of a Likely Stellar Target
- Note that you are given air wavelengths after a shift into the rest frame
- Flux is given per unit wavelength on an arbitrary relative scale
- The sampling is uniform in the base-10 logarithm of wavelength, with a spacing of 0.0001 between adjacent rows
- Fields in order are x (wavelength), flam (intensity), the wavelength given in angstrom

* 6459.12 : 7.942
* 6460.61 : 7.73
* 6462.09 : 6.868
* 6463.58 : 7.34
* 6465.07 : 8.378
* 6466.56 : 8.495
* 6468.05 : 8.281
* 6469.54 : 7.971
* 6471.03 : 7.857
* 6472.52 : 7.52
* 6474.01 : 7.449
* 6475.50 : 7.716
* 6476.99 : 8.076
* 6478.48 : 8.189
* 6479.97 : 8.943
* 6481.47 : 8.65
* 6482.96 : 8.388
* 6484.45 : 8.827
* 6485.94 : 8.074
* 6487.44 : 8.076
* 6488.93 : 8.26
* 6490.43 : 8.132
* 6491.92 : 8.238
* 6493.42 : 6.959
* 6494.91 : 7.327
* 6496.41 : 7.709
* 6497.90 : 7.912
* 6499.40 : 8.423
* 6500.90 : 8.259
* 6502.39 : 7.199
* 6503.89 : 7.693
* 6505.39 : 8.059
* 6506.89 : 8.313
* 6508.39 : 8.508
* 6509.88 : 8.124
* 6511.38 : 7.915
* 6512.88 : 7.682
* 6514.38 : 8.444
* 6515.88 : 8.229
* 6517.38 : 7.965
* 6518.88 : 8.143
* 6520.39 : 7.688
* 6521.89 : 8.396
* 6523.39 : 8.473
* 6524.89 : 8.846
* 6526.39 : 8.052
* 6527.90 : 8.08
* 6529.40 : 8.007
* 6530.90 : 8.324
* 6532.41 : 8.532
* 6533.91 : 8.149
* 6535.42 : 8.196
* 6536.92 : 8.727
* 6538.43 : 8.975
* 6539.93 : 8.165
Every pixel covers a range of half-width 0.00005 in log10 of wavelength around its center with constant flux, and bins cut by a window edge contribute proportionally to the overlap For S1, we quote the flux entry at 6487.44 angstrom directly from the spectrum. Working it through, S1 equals 8.076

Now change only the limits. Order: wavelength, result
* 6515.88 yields 8.229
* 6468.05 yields 8.281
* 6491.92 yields 8.238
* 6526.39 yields 8.052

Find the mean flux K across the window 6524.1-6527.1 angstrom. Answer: 8.47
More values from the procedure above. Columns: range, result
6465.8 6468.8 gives 8.38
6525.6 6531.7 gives 8.12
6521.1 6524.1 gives 8.43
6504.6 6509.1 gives 8.28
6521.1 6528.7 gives 8.37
